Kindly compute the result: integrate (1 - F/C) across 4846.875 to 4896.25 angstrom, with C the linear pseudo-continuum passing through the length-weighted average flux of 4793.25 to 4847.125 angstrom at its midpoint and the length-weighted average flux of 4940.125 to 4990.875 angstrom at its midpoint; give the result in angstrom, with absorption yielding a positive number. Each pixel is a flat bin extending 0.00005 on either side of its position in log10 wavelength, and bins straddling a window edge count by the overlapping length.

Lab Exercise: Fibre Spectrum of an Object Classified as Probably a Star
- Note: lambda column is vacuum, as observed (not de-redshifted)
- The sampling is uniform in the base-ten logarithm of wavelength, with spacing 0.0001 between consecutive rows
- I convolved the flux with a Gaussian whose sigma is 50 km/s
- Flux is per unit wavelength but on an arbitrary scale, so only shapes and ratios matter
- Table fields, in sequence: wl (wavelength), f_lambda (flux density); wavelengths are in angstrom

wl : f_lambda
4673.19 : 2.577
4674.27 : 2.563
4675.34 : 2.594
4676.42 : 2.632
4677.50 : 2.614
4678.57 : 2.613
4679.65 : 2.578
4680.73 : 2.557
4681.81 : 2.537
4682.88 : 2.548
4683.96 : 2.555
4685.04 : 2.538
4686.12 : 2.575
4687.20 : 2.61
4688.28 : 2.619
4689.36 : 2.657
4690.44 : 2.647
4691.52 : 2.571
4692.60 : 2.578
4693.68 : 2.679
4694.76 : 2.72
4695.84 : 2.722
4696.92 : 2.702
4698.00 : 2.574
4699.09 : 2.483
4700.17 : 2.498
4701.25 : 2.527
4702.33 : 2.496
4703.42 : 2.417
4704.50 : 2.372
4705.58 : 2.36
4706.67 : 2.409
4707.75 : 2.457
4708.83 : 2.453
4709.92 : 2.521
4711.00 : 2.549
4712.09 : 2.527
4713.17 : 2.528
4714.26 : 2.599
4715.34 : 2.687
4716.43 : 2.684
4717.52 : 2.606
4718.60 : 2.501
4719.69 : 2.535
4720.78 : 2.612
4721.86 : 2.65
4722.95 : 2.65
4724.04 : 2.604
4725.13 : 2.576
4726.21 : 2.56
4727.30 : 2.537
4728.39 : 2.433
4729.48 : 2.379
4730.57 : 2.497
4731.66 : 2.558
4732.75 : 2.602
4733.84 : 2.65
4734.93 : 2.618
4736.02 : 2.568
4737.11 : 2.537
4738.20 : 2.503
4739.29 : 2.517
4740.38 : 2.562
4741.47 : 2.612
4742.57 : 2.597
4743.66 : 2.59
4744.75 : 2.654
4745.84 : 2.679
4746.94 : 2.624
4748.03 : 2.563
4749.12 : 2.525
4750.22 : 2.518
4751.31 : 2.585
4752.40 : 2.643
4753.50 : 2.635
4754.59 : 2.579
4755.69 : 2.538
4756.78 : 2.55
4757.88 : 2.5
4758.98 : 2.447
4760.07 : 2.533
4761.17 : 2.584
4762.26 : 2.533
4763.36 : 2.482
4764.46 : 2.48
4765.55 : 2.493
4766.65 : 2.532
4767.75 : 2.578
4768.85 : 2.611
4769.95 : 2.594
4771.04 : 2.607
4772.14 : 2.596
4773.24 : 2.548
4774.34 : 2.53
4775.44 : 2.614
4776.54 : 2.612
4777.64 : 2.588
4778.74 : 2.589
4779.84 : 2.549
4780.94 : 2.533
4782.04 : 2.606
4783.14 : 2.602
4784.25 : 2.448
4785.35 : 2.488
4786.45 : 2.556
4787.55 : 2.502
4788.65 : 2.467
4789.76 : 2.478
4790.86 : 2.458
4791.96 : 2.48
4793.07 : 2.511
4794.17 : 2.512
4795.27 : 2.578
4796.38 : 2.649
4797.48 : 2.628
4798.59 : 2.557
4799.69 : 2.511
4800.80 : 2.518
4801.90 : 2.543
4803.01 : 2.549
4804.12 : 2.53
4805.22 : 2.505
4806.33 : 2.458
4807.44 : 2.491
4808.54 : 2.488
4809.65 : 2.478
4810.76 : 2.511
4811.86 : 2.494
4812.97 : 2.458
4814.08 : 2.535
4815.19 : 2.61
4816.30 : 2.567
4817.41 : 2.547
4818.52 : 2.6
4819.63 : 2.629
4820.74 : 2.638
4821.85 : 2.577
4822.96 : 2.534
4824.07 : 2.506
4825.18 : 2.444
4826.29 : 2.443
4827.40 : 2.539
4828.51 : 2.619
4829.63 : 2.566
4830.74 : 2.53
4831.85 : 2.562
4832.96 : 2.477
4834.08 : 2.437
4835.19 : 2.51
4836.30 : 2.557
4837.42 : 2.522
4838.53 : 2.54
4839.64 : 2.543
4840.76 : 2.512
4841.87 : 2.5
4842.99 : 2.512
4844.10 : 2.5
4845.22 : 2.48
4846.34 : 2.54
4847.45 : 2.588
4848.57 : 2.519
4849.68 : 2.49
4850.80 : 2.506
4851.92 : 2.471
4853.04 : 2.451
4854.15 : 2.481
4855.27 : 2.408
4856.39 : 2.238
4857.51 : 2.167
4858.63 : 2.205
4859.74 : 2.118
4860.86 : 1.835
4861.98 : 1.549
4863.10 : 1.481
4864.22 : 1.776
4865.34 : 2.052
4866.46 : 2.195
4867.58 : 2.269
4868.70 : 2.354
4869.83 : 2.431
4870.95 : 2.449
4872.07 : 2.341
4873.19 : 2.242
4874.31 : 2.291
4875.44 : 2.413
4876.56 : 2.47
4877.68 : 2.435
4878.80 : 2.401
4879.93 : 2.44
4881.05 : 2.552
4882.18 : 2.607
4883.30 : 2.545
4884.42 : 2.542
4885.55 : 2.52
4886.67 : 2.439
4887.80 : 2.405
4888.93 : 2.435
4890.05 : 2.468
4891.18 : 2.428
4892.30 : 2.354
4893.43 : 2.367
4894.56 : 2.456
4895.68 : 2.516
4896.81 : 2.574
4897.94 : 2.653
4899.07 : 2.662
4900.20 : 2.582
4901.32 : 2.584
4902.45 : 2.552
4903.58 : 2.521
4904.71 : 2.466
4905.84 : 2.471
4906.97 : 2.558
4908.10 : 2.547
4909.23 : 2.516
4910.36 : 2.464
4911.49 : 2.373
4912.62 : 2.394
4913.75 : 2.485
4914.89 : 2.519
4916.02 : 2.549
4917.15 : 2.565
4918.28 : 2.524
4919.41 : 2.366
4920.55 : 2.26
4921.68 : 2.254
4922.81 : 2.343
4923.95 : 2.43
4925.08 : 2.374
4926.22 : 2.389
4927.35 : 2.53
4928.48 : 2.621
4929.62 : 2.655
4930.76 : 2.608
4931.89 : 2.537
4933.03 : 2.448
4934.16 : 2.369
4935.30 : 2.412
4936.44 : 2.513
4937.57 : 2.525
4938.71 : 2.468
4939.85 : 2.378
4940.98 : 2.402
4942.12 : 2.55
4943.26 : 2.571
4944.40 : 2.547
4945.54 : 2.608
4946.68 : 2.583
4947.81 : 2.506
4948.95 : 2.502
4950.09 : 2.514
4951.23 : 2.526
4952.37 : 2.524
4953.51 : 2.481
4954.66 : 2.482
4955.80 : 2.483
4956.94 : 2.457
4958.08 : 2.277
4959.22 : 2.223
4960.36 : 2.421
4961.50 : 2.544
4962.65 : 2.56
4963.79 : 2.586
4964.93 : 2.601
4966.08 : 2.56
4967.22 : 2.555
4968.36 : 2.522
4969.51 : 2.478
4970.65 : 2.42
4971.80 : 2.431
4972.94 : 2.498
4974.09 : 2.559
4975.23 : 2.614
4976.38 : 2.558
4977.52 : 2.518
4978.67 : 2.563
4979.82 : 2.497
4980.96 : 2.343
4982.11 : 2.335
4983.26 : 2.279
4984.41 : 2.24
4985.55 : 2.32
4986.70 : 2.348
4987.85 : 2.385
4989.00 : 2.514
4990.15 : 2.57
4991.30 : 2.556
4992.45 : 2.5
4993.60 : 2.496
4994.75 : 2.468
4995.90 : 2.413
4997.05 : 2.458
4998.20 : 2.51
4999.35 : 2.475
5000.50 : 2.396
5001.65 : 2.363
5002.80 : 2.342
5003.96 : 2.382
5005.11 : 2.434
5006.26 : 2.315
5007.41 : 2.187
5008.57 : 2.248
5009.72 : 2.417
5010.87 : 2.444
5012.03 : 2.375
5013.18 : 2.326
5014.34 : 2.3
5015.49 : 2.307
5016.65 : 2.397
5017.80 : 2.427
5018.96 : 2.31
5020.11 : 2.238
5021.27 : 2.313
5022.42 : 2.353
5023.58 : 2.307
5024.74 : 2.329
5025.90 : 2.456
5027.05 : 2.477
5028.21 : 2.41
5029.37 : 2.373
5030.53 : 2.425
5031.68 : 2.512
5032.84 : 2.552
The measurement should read 3.5 angstrom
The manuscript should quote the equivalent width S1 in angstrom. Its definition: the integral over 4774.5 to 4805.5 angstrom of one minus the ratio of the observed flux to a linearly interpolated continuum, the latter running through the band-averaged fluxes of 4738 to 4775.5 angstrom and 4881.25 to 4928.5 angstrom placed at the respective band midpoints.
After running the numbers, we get 0.0 angstrom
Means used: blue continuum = 2.56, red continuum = 2.48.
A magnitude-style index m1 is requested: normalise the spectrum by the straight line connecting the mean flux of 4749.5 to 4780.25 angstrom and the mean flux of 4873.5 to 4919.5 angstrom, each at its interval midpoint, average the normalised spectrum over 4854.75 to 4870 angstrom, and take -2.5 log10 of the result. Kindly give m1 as 0.21 mag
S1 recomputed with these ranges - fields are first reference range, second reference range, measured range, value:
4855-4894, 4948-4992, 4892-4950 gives -2.8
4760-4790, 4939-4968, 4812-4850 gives 0.0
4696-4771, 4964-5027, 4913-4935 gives -0.1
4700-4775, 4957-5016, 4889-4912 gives -0.3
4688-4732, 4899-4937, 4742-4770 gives -0.3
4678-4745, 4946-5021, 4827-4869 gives 2.4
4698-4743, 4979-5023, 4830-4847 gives -0.3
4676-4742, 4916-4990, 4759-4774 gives 0.0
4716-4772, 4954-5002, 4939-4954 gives -0.2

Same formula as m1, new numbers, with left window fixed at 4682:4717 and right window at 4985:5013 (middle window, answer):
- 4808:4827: -0.01 mag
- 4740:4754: -0.03 mag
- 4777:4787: -0.01 mag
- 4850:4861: 0.08 mag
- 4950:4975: -0.03 mag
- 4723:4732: 0.01 mag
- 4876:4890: -0.01 mag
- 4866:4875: 0.07 mag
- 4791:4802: -0.02 mag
